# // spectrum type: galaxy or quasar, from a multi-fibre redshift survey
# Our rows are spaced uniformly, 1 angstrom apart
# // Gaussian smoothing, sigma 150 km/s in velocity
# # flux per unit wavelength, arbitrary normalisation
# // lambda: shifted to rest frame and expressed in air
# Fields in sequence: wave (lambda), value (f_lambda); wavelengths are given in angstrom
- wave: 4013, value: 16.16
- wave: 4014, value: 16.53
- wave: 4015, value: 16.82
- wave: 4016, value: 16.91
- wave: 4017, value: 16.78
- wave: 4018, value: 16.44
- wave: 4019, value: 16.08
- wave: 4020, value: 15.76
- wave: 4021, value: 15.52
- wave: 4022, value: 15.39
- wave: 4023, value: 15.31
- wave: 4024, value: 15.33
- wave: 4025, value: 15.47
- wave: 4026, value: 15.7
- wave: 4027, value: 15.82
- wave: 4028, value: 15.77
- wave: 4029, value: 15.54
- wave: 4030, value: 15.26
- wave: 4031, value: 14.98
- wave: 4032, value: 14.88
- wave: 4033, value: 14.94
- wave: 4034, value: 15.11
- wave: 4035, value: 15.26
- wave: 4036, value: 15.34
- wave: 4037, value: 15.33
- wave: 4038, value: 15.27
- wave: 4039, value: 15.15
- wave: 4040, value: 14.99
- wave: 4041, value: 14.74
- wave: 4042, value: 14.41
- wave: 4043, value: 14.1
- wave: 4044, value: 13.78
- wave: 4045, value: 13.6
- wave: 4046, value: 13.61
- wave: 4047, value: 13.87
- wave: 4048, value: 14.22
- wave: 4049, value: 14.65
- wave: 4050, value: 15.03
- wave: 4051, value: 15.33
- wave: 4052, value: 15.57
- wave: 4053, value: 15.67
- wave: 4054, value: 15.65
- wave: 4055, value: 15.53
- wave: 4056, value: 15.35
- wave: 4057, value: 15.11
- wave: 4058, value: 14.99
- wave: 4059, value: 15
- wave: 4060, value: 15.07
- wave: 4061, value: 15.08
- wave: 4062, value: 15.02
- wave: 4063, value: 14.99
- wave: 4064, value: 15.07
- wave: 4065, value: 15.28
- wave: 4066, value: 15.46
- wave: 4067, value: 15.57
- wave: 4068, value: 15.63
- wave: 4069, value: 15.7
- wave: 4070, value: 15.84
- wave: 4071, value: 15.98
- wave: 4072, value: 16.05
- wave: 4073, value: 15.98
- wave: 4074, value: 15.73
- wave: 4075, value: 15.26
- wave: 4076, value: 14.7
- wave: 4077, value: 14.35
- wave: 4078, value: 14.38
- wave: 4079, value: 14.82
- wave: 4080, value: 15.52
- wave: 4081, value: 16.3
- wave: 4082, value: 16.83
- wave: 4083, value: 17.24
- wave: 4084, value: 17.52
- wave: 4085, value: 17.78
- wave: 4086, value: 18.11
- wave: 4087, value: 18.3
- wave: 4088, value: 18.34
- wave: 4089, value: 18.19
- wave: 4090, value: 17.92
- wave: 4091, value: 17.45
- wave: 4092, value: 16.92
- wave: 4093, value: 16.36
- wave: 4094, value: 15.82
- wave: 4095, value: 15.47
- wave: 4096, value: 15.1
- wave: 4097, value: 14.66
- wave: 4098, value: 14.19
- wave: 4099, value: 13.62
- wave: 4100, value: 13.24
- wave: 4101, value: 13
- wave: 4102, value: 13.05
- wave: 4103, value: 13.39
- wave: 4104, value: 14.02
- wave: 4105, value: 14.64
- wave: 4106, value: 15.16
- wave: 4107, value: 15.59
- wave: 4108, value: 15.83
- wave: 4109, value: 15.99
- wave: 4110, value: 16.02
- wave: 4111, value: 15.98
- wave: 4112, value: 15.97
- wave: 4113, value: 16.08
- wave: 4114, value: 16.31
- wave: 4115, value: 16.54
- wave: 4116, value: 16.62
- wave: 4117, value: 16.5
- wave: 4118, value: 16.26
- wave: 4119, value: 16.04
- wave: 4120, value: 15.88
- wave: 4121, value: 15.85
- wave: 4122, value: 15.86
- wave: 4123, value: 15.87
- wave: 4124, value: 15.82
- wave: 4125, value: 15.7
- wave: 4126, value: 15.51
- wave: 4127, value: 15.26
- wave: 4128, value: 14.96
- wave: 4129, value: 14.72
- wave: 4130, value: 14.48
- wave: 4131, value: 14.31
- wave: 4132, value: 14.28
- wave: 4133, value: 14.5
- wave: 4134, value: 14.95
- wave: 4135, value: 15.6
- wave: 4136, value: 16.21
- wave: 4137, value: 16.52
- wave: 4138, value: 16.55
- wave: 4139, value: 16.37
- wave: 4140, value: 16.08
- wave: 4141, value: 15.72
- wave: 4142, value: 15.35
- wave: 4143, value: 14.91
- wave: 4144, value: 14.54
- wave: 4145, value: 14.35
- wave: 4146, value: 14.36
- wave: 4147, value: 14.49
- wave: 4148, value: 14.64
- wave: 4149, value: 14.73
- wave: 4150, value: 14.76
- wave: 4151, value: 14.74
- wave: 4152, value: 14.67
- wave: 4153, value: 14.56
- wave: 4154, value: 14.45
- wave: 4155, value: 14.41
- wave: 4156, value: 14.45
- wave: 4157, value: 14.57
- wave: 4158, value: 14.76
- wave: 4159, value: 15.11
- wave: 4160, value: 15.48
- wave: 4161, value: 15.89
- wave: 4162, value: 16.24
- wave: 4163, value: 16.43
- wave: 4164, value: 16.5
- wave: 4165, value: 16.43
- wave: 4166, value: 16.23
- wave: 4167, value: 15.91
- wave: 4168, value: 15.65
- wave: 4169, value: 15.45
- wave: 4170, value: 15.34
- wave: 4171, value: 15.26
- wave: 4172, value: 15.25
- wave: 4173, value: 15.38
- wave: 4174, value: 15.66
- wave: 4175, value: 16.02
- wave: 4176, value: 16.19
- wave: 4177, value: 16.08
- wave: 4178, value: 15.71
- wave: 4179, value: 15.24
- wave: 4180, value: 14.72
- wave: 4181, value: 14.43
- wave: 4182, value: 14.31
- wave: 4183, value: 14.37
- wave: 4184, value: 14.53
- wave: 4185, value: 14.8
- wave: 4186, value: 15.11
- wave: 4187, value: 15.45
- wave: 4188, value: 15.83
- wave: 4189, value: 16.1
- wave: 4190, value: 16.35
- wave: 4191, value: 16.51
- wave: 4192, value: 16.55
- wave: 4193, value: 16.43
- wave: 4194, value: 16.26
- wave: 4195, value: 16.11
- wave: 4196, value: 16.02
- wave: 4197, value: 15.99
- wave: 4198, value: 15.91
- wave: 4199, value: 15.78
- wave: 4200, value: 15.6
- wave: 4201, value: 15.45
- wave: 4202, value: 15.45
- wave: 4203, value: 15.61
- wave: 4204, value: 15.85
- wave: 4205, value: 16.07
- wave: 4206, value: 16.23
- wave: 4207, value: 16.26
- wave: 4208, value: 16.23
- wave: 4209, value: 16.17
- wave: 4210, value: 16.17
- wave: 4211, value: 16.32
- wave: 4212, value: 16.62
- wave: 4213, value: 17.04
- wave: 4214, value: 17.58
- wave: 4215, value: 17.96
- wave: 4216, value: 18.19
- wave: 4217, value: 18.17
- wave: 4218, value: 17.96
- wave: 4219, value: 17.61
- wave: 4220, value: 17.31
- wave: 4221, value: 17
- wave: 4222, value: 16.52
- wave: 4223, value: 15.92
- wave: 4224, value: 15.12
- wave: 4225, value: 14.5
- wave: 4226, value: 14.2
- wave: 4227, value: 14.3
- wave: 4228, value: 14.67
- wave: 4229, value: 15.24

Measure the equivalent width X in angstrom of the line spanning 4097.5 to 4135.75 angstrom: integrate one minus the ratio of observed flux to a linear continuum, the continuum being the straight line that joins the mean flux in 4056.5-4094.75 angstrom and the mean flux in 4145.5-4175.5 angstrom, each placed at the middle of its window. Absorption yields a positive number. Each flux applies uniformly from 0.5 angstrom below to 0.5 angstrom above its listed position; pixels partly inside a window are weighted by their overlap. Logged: 1.1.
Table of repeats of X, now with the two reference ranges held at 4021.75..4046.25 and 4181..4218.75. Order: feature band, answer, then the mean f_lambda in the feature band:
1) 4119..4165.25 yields 1.4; 15.3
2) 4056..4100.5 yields -1.4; 15.8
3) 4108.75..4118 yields -0.4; 16.2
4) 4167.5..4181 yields 0.4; 15.5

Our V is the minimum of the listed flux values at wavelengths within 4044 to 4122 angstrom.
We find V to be 13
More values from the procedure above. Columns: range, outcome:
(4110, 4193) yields 14.28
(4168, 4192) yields 14.31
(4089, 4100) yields 13.24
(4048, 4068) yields 14.22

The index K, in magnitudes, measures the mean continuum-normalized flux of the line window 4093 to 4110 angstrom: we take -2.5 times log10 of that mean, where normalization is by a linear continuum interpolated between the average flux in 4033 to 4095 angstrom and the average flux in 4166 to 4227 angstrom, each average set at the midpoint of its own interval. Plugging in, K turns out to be 0.07 mag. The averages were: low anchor 15.6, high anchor 16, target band 14.6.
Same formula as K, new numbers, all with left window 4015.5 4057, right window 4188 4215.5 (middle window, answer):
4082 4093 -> -0.141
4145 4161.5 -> 0.085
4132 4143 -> 0.011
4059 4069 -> 0.009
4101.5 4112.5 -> 0.042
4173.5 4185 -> 0.063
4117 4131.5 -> 0.017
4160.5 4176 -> 0.012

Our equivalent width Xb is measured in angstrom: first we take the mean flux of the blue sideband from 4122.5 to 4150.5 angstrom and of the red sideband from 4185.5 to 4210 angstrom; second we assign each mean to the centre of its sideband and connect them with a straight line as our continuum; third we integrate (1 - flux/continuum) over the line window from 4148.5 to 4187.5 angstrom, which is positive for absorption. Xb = 0.83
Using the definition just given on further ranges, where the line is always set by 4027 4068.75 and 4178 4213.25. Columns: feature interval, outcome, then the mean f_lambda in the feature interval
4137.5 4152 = 0.4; 15.1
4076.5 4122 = -1.7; 15.8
